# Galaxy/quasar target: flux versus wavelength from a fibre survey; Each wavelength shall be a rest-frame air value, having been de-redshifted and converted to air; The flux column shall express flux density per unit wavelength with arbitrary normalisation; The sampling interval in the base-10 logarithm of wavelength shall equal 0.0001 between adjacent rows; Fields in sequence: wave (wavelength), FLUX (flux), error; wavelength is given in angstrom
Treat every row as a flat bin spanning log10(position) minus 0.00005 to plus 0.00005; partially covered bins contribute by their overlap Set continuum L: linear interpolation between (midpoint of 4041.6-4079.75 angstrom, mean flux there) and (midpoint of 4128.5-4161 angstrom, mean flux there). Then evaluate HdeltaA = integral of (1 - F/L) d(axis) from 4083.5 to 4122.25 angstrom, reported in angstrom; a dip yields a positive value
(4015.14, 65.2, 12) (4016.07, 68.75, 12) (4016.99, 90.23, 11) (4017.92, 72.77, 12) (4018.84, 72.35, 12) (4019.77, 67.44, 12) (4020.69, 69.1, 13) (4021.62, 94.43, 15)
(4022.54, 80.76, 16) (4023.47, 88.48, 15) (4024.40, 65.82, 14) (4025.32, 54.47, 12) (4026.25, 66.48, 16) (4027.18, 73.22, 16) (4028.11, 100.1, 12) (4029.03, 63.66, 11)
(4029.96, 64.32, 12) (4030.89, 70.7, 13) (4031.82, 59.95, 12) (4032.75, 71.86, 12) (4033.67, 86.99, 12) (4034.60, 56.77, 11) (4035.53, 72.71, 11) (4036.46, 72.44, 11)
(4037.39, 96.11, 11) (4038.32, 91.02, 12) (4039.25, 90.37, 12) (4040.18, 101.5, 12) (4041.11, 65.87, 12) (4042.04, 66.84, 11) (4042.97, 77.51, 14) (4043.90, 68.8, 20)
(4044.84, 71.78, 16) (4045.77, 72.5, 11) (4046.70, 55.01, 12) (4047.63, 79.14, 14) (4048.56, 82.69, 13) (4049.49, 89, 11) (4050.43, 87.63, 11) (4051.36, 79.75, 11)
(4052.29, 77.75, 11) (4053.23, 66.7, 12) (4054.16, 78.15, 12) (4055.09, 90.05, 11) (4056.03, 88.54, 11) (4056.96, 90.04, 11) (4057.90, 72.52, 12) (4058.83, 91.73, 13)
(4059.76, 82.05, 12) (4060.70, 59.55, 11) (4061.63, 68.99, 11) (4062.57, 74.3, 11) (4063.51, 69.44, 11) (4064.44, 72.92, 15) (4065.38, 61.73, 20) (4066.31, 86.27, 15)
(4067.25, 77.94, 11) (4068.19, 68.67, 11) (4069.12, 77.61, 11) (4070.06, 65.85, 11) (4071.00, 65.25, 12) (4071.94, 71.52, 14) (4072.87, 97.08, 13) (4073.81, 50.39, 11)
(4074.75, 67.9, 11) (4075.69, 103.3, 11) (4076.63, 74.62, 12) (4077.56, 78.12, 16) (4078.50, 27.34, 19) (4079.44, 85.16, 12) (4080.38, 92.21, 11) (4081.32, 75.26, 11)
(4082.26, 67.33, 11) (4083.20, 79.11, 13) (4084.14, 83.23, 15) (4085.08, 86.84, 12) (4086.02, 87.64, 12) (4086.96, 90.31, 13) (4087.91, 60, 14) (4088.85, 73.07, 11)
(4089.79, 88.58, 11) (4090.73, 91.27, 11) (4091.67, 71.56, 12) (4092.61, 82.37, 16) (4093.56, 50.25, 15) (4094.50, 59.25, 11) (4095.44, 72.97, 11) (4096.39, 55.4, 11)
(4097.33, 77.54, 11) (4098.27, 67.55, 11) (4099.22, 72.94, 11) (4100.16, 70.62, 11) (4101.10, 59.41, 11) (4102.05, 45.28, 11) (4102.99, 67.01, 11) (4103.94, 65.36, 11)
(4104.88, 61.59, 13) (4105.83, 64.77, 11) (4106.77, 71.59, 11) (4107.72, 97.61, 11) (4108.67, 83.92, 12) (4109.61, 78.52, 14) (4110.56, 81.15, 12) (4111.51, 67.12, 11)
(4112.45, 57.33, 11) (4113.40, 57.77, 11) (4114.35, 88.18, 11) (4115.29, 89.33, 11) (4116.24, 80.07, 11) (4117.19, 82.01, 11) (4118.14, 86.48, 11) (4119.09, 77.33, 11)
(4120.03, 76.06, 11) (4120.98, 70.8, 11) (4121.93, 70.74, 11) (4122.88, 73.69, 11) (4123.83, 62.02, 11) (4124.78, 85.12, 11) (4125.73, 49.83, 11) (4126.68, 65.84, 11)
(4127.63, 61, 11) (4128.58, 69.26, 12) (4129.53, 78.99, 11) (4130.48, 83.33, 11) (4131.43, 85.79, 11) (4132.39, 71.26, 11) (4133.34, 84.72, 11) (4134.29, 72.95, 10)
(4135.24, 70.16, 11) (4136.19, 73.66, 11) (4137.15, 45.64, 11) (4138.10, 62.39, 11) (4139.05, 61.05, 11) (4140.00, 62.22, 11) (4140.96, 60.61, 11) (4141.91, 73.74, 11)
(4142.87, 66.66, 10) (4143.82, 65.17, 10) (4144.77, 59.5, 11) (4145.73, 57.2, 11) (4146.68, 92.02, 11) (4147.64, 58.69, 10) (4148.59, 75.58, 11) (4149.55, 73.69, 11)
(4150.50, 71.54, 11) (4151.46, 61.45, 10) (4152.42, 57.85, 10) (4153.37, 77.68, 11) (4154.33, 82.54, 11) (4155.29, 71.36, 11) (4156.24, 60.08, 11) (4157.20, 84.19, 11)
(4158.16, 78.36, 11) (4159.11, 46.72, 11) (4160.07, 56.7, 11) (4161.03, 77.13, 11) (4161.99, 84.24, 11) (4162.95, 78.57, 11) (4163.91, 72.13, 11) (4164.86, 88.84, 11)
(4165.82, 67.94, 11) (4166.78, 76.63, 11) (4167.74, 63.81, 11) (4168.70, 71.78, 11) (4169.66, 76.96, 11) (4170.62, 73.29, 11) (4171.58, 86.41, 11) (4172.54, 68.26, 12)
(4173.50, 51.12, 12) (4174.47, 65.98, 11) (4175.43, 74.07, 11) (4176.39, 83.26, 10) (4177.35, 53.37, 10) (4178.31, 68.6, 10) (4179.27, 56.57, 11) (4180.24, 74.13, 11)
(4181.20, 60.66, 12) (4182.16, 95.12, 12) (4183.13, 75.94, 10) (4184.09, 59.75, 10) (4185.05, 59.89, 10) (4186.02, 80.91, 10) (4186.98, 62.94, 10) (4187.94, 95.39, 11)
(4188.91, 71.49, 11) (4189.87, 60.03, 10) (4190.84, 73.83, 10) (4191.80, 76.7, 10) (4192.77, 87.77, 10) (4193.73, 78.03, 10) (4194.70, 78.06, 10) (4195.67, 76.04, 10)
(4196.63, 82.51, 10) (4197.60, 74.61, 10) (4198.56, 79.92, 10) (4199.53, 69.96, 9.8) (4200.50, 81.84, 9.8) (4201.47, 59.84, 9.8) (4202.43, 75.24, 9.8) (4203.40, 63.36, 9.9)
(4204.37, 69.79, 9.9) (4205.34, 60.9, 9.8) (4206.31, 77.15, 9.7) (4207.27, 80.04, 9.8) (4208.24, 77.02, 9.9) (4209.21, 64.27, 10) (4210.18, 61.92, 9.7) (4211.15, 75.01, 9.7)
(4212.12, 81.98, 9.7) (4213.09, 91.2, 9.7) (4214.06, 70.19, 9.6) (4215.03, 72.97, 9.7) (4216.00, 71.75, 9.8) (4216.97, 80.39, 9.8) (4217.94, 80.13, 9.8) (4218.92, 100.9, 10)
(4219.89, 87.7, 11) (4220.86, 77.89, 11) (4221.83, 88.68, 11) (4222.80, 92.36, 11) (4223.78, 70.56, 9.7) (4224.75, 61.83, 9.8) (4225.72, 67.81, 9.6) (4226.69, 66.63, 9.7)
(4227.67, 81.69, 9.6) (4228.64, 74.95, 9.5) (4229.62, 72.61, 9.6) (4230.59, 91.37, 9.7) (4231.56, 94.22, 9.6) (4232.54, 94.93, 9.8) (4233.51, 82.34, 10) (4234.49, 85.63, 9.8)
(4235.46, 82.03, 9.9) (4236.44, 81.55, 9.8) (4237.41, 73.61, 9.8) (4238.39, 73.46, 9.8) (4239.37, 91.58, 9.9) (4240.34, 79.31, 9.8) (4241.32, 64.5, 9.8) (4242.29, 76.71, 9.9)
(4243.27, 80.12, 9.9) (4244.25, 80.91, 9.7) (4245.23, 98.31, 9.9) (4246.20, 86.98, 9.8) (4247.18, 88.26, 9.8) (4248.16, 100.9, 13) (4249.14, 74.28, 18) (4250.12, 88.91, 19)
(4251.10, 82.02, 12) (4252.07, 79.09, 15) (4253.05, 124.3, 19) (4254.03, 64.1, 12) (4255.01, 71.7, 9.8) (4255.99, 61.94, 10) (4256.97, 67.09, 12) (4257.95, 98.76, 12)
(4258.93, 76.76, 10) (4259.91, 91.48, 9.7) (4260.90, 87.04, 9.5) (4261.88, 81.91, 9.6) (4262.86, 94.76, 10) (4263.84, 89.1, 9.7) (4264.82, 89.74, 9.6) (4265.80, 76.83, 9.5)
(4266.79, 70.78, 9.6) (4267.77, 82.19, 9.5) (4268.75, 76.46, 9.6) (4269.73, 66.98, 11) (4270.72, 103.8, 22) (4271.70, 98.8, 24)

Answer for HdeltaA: -0.9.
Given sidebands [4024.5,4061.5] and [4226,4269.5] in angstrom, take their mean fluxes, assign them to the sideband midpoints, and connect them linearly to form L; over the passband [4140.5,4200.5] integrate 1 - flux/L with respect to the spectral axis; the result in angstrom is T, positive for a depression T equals 6.3 angstrom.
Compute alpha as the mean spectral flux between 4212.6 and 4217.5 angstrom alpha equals 77.4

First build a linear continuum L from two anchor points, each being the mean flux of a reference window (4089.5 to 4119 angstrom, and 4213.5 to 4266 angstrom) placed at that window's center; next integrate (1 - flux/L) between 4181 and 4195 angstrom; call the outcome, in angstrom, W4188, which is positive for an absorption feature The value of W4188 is 0.7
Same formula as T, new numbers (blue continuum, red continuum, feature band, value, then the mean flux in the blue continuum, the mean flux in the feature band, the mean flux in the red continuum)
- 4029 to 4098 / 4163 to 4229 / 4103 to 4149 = 2.04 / 75.5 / 71.5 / 74.1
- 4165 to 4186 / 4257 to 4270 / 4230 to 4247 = -0.87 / 70.2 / 83.4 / 83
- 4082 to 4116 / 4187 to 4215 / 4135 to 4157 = 1.95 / 73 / 67.2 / 74.6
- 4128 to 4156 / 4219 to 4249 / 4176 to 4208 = 1.46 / 69.8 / 72.9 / 81.8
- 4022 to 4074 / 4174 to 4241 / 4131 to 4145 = 1.49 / 75.7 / 67.8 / 76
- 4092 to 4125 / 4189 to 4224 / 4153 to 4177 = 0.57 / 71.6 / 72.6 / 76.4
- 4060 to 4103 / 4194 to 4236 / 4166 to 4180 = 1.21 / 72.5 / 69.3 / 77.5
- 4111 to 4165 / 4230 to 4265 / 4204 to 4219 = 0.84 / 71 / 75.3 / 84.1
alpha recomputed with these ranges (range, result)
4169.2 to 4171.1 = 75.1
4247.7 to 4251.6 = 86.5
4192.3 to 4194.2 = 83.1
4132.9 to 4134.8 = 78.7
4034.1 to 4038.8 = 77.9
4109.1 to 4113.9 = 68.6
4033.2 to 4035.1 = 72.1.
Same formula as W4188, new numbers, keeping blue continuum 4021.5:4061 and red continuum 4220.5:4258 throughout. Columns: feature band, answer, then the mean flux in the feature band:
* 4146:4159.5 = 1.46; 70.8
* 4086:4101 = 1.10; 72.4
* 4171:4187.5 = 2.19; 69.3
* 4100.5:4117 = 1.42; 71.7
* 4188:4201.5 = 0.68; 76.1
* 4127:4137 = 0.63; 74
